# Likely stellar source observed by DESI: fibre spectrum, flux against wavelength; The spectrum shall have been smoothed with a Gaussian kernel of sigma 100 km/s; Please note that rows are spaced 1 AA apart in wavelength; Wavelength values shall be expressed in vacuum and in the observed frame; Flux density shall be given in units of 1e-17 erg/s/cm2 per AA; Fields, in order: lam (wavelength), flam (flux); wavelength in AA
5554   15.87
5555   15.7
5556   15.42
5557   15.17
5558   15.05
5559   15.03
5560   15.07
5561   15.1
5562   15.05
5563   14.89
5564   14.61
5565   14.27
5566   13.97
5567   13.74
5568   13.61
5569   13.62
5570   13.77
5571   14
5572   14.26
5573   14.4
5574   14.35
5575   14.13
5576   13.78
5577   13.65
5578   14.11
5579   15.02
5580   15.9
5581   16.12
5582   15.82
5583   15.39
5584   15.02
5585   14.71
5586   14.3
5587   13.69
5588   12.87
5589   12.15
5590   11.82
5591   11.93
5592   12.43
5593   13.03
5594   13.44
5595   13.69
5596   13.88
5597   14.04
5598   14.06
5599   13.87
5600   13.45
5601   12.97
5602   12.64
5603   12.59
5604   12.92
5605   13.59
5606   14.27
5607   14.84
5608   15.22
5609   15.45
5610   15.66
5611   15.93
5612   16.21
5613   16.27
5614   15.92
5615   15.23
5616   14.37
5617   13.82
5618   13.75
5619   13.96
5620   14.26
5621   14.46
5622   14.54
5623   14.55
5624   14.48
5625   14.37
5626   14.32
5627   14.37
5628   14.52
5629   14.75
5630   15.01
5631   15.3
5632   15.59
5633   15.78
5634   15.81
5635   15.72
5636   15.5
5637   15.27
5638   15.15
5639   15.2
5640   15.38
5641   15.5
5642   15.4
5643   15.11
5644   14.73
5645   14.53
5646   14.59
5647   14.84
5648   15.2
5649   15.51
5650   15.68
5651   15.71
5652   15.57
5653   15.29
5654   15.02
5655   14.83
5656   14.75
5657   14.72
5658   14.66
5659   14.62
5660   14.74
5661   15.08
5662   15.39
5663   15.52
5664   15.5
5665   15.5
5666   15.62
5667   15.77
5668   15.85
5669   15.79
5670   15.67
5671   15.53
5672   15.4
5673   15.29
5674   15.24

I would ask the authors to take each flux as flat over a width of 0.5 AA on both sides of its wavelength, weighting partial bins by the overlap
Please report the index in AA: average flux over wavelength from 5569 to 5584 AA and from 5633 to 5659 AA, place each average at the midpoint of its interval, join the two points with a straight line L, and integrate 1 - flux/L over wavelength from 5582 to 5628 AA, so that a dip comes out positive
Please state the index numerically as 2.2 AA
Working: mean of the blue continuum 14.6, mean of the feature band 14.1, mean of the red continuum 15.2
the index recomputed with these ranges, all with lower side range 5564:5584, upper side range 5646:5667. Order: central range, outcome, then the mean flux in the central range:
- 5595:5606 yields 0.9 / 13.5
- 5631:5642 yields -0.3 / 15.5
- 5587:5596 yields 1.1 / 12.8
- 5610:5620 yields -0.2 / 15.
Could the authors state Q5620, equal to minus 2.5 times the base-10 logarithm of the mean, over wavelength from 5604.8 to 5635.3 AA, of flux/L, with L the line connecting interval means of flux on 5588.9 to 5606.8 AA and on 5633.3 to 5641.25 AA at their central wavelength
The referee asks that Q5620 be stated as -0.03 mag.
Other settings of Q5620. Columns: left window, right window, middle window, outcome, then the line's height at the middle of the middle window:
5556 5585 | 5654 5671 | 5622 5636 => 0.00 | 15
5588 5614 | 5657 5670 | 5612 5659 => -0.02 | 14.7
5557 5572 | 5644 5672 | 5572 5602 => 0.05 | 14.6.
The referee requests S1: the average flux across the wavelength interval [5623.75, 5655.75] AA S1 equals 15.1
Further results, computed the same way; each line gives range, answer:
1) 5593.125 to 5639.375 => 14.6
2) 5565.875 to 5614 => 14.1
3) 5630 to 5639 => 15.5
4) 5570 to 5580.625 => 14.4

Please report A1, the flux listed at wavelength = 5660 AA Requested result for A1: 14.74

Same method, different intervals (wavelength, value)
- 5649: 15.51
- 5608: 15.22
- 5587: 13.69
